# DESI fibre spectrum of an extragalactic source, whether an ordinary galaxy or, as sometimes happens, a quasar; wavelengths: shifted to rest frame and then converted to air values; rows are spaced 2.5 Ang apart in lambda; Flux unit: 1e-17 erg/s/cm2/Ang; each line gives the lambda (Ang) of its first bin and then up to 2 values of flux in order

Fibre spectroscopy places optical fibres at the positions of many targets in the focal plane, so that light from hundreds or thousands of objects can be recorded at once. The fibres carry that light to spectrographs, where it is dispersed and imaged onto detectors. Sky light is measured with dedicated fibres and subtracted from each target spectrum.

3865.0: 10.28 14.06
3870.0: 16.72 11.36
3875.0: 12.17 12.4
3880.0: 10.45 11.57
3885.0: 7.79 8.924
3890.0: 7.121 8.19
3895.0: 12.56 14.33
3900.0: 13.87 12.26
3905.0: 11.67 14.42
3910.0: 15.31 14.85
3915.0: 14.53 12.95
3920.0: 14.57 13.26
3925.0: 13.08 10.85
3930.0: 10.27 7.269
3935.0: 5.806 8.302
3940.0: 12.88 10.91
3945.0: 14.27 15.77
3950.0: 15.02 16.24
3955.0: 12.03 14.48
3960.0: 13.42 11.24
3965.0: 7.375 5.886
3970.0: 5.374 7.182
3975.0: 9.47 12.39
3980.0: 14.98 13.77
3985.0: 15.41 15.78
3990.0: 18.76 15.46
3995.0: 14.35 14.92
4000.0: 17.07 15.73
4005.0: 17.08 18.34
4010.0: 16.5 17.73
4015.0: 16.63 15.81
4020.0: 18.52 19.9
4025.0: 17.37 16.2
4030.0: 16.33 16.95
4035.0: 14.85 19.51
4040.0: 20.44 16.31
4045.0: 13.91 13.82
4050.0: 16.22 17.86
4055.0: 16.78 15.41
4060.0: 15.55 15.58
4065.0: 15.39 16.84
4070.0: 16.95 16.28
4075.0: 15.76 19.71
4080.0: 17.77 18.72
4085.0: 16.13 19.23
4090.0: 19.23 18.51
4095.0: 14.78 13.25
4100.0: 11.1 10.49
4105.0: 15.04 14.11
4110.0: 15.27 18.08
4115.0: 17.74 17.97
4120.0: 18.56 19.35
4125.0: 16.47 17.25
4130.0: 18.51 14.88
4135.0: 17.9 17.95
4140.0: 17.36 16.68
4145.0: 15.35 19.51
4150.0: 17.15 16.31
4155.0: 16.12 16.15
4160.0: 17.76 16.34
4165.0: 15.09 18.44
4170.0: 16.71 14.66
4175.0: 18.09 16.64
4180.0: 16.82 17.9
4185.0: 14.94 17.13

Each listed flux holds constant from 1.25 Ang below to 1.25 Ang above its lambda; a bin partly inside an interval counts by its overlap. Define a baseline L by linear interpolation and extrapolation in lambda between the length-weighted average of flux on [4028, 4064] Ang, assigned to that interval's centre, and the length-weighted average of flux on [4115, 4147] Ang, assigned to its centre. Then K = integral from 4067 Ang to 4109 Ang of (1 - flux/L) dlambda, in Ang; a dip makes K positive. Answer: 2.0 Ang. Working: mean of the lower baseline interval 16.4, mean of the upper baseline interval 17.4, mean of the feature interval 16.1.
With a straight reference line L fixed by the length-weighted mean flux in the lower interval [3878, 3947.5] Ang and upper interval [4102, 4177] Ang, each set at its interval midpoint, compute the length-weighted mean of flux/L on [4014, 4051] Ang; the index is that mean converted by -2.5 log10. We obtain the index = -0.175 mag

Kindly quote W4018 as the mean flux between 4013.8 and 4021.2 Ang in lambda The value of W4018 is 17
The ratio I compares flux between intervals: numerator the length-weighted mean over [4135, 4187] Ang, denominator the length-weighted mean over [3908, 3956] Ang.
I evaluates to 1.34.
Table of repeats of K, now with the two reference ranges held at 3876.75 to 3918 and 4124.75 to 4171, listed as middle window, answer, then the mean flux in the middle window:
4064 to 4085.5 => -2.2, 17.1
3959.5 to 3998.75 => 4.0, 12.2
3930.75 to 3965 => 2.7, 11.9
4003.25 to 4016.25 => -2.8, 17.2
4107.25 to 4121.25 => -0.8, 17.2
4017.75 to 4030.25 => -2.7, 17.6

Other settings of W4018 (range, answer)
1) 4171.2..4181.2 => 16.6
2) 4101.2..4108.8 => 13.2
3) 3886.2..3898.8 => 10.2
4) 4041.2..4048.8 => 14.7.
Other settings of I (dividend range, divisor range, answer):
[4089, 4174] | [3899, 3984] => 1.38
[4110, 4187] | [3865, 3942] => 1.45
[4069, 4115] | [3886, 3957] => 1.33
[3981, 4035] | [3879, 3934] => 1.40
